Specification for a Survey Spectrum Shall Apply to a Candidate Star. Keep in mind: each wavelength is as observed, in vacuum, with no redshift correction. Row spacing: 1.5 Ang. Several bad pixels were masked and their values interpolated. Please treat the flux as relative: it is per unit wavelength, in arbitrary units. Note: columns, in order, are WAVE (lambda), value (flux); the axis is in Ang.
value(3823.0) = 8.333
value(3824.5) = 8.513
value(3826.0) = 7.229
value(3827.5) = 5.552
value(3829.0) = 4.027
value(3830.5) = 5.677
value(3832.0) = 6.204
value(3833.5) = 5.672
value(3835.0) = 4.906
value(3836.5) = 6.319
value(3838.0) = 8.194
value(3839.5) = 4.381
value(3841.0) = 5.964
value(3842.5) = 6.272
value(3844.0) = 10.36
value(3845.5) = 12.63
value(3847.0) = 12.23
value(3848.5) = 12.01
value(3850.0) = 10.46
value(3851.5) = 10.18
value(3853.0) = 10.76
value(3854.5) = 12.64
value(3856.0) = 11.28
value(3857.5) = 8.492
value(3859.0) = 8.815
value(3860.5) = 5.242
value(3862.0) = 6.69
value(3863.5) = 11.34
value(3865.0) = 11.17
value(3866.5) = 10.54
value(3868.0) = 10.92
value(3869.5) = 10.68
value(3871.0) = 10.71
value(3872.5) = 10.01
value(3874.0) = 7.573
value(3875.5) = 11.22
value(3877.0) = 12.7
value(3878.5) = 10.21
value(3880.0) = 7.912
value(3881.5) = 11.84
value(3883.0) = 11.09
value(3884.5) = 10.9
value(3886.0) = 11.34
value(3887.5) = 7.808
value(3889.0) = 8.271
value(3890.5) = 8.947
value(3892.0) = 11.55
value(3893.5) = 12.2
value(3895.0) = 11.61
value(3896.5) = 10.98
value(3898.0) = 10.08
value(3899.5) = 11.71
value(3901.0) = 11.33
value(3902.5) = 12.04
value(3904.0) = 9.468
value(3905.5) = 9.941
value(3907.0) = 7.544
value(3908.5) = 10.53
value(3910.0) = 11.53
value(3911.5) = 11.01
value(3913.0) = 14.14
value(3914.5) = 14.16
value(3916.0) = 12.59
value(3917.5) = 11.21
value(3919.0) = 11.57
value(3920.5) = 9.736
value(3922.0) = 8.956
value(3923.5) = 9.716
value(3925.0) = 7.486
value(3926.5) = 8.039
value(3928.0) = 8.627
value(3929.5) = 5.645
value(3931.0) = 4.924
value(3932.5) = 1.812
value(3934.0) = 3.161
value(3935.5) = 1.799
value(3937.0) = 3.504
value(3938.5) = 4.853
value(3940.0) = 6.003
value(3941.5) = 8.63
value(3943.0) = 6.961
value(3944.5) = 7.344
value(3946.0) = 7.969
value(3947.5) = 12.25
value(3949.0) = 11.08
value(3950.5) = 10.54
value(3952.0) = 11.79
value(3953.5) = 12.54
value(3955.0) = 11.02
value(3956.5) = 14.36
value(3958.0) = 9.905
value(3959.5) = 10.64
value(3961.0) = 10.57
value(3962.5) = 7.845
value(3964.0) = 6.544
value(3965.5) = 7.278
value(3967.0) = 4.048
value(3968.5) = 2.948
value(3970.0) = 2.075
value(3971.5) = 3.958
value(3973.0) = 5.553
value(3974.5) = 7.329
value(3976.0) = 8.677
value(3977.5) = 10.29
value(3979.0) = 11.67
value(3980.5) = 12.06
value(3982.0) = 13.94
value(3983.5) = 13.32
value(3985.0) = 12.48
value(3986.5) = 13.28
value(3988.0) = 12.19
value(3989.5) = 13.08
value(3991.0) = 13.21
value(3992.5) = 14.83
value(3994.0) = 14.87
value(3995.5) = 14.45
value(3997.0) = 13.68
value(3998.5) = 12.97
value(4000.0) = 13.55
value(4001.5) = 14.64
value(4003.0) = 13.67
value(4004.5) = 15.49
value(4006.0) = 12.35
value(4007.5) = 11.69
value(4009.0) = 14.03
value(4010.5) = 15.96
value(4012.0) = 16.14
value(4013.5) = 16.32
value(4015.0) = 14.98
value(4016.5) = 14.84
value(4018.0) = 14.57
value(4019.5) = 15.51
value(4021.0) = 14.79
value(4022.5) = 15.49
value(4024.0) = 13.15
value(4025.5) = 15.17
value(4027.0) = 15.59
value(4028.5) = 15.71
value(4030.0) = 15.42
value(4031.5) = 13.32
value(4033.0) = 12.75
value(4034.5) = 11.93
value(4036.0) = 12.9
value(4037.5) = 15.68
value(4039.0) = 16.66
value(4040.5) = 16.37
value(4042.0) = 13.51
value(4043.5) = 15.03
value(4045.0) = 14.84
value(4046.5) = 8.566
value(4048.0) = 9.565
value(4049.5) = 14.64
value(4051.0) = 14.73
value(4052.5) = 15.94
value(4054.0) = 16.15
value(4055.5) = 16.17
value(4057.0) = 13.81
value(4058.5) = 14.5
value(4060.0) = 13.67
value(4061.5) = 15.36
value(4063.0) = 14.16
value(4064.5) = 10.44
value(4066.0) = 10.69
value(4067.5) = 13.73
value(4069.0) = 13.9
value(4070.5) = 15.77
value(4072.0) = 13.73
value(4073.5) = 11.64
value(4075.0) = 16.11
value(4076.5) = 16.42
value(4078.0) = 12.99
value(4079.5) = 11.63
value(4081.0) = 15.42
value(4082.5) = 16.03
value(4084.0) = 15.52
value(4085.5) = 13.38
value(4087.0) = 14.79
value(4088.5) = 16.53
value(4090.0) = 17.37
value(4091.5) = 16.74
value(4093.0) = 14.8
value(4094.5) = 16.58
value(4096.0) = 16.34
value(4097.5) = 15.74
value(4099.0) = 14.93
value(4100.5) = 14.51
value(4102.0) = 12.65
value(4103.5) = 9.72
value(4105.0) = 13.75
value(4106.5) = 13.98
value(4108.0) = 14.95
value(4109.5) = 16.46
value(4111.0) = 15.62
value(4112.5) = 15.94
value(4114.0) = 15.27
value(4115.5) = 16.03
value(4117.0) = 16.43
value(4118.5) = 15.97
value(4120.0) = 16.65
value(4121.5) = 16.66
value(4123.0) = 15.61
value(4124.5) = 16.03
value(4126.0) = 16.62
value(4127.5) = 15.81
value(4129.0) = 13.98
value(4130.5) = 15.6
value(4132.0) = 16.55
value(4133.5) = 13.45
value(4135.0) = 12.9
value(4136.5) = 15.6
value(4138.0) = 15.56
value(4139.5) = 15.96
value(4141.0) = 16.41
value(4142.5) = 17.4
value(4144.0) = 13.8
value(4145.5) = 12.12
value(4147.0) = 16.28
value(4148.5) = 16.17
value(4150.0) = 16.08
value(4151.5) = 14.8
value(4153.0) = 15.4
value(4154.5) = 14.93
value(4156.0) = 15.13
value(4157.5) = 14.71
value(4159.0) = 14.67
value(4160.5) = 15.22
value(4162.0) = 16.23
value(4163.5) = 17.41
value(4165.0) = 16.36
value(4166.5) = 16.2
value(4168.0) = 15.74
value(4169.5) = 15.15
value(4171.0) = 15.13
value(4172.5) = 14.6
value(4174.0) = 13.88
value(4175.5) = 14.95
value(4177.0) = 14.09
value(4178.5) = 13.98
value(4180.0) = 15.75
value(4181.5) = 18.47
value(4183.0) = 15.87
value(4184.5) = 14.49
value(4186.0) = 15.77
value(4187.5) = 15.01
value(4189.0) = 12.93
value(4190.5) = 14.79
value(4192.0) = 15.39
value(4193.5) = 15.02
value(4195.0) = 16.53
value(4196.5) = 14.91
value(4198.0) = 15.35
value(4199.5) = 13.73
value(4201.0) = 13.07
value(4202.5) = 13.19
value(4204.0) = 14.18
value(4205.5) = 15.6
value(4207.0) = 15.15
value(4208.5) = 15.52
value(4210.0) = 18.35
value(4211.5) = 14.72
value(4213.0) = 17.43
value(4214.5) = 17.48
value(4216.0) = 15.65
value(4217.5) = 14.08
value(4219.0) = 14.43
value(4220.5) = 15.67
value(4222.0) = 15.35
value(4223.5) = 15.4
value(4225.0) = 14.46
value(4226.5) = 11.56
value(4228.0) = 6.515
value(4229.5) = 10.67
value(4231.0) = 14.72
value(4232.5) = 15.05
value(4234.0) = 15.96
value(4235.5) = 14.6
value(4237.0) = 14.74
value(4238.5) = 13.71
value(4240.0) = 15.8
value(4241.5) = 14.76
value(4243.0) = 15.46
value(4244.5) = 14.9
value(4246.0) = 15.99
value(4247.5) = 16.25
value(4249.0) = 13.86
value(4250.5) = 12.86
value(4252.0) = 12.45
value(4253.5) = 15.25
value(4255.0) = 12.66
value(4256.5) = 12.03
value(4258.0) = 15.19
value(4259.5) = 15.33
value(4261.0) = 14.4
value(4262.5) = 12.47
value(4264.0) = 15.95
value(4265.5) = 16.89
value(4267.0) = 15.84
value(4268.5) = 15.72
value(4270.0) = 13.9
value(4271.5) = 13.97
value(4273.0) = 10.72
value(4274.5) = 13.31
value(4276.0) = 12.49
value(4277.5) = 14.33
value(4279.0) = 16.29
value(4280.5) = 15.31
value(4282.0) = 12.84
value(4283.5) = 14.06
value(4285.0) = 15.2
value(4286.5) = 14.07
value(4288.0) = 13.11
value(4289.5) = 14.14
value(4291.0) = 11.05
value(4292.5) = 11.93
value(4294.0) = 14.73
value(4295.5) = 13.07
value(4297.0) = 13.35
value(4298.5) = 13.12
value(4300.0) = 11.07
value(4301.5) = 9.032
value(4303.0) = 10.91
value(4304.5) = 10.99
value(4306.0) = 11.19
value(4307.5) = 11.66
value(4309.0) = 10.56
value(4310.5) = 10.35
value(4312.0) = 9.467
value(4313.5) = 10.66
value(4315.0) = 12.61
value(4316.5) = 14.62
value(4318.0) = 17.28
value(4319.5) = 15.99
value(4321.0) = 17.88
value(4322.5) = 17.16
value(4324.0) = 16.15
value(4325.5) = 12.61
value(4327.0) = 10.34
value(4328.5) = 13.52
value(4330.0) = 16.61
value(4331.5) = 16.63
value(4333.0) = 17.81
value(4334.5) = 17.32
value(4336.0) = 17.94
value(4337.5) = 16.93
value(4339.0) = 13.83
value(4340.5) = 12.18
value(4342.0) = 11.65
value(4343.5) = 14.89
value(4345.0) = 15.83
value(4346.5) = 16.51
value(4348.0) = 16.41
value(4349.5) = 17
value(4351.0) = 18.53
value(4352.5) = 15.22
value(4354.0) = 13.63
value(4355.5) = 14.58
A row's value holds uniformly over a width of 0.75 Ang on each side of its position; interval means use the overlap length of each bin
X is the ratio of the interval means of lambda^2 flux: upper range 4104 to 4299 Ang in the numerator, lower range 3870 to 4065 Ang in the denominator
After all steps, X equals 1.46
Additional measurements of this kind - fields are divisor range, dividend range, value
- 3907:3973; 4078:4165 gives 2.00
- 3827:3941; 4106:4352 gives 1.91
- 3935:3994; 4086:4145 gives 1.78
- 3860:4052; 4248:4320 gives 1.41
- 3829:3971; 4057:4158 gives 1.83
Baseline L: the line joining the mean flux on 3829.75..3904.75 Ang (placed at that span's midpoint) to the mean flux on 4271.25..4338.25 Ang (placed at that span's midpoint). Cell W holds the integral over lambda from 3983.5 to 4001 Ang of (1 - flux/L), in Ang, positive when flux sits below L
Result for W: -4.4 Ang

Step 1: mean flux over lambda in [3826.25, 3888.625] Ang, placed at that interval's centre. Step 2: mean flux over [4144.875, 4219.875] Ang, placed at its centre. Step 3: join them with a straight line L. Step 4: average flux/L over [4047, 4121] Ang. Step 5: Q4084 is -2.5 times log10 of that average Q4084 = -0.10 mag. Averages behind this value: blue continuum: 9.08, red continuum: 15.2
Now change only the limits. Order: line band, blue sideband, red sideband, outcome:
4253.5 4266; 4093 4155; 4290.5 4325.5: -0.071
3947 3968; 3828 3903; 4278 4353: 0.053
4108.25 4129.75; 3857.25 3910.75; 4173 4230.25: -0.176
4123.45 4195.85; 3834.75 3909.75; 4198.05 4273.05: -0.133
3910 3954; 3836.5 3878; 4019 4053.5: 0.323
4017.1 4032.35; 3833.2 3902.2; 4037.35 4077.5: -0.115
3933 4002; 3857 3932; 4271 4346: 0.114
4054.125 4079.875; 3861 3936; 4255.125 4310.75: -0.225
